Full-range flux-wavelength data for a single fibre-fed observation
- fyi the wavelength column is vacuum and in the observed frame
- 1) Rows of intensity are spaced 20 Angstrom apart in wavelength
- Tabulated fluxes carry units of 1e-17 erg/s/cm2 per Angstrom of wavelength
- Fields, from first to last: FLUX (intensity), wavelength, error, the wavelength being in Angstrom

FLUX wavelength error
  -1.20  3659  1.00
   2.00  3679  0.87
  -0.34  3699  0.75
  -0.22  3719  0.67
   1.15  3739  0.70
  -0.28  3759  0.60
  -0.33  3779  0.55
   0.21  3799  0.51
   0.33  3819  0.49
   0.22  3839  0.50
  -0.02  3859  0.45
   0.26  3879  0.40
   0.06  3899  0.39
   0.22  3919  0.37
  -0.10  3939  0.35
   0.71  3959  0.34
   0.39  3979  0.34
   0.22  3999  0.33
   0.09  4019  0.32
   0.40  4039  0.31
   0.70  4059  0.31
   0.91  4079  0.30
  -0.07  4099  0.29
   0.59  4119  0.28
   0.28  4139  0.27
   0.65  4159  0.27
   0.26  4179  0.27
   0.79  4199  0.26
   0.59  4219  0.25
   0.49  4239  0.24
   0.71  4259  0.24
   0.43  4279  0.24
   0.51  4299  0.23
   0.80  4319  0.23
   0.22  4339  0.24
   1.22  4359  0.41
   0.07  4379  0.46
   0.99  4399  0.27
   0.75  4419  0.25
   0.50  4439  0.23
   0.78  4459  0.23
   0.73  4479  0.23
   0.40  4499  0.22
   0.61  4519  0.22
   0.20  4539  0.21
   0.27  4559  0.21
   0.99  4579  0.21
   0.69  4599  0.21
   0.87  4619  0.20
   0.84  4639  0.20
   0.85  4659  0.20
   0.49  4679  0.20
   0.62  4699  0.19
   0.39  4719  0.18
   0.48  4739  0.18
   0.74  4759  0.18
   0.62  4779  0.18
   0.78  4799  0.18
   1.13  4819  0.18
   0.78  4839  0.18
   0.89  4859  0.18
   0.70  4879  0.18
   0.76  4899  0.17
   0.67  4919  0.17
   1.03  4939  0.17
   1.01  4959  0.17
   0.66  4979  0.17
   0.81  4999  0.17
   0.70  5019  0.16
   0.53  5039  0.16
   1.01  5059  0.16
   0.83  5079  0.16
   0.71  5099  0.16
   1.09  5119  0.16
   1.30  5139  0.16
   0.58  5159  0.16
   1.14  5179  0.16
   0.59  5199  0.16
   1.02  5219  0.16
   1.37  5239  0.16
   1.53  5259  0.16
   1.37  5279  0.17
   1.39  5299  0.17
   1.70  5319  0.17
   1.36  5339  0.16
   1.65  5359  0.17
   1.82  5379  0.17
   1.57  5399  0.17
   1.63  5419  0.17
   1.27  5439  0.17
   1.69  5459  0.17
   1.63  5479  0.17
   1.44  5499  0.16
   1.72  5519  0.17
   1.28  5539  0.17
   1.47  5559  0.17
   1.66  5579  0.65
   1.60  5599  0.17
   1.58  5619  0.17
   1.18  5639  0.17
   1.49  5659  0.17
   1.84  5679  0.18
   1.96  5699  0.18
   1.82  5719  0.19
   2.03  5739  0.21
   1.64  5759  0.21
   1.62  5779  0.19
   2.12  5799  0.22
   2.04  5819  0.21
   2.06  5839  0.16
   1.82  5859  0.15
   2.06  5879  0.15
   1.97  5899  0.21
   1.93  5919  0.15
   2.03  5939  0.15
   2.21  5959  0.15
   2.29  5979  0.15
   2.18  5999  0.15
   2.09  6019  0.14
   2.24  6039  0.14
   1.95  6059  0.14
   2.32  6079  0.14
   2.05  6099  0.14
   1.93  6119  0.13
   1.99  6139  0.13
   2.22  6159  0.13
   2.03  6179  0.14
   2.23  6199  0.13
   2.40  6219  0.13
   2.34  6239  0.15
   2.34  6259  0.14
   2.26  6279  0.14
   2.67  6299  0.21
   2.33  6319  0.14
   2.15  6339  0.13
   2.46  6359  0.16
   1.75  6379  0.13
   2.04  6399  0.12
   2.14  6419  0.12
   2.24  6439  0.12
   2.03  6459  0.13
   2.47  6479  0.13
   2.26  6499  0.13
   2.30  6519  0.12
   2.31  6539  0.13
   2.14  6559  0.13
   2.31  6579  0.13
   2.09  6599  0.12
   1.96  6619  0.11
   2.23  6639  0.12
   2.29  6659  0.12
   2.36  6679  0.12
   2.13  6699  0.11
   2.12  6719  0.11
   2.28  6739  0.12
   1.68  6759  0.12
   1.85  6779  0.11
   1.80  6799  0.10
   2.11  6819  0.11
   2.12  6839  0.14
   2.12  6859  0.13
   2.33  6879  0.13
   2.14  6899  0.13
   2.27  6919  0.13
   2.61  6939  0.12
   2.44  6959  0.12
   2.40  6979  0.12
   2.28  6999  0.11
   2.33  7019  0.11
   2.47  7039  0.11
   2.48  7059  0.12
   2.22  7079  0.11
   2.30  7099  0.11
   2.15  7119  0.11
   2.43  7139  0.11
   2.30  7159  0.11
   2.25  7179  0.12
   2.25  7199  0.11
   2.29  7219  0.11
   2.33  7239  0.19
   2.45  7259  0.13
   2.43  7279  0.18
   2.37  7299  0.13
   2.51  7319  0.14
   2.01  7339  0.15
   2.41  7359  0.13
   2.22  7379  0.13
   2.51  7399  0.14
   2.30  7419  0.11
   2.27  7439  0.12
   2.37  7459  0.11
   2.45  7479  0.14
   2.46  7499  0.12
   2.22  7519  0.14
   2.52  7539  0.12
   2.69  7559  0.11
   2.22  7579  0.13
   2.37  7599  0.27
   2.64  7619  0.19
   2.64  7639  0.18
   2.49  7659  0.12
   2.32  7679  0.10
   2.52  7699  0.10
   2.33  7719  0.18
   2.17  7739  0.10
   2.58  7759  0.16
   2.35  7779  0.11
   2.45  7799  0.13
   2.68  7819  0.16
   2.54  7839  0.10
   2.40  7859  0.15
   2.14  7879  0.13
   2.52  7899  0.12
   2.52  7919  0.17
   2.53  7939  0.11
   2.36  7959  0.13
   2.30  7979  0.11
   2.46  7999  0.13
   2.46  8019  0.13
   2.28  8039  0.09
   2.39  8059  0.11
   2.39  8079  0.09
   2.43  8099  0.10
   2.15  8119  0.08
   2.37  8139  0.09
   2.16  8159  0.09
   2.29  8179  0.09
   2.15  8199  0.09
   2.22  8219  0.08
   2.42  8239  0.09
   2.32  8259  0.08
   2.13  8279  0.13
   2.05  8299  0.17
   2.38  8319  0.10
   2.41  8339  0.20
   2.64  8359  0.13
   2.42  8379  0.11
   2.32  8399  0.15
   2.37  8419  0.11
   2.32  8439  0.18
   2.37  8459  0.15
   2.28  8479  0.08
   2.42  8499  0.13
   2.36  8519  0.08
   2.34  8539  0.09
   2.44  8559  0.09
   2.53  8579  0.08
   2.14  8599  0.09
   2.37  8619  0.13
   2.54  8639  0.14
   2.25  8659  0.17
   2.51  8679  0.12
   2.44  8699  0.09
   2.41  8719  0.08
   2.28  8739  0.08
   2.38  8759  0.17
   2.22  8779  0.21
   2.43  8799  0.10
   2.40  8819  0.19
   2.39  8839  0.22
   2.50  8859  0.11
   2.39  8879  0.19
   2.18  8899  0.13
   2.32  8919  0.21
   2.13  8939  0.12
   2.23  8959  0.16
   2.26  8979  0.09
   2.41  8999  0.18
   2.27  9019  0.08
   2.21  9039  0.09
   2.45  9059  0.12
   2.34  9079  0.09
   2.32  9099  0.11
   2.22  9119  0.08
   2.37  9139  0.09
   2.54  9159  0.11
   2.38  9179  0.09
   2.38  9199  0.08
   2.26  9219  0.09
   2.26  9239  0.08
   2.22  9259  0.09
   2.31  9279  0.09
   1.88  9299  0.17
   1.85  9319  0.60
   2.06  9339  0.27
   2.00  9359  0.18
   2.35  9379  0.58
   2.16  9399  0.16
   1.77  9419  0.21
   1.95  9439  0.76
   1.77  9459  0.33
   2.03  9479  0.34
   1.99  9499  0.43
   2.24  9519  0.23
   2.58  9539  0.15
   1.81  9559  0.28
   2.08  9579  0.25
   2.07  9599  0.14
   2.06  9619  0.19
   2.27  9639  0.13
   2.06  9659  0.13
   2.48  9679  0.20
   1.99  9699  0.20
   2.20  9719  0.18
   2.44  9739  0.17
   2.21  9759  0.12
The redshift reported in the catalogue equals 0.311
